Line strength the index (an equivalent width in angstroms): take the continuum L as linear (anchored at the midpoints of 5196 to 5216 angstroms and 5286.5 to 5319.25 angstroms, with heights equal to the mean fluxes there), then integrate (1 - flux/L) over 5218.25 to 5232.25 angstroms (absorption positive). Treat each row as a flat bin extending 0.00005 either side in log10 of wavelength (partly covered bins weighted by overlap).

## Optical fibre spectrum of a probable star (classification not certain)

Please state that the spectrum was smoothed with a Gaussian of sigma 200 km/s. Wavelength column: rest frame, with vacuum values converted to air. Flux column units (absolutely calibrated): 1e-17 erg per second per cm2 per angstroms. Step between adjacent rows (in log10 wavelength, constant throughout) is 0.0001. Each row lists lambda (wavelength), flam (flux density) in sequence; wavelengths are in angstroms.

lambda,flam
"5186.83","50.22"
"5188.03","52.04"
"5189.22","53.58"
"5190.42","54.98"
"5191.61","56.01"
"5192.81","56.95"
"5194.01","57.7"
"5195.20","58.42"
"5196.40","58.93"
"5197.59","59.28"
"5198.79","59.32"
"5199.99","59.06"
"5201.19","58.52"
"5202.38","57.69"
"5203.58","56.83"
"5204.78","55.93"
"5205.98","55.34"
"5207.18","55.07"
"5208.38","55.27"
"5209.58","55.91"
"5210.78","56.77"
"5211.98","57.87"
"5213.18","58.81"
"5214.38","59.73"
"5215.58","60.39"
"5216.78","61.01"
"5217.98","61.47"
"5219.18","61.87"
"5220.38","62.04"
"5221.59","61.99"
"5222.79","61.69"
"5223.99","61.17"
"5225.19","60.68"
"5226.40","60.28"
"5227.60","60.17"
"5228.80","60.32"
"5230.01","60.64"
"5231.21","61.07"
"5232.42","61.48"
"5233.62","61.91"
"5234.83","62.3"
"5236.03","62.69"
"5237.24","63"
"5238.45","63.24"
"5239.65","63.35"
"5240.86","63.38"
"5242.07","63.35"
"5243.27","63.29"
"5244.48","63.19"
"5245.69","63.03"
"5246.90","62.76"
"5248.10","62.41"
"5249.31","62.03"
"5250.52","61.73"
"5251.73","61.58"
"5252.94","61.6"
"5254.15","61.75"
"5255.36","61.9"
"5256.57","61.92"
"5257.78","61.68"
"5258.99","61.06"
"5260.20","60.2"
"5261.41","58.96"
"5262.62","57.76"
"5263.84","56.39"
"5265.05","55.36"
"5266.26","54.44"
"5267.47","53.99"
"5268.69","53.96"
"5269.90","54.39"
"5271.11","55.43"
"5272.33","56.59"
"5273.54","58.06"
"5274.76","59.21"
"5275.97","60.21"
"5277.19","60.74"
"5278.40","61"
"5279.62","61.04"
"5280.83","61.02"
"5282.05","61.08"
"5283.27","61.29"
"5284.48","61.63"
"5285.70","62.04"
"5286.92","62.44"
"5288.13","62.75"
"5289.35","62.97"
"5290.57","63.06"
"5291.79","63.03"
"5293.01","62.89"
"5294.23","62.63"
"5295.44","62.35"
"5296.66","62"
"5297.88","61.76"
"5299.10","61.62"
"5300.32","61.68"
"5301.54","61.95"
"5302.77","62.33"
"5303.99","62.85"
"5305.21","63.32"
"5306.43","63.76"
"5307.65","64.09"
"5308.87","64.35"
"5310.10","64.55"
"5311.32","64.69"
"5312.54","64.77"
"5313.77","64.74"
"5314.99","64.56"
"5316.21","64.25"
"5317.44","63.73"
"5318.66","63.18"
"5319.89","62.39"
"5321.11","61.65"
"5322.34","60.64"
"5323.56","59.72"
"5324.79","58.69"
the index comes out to -0.6 angstroms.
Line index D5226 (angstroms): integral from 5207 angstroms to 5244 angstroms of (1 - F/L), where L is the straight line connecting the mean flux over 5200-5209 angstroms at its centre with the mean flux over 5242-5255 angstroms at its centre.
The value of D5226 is -0.9 angstroms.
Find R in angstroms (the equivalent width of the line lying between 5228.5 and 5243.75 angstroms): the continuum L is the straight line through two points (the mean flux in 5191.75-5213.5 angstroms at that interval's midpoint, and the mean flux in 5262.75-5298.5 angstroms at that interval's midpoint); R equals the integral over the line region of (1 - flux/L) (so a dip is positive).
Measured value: -1.0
